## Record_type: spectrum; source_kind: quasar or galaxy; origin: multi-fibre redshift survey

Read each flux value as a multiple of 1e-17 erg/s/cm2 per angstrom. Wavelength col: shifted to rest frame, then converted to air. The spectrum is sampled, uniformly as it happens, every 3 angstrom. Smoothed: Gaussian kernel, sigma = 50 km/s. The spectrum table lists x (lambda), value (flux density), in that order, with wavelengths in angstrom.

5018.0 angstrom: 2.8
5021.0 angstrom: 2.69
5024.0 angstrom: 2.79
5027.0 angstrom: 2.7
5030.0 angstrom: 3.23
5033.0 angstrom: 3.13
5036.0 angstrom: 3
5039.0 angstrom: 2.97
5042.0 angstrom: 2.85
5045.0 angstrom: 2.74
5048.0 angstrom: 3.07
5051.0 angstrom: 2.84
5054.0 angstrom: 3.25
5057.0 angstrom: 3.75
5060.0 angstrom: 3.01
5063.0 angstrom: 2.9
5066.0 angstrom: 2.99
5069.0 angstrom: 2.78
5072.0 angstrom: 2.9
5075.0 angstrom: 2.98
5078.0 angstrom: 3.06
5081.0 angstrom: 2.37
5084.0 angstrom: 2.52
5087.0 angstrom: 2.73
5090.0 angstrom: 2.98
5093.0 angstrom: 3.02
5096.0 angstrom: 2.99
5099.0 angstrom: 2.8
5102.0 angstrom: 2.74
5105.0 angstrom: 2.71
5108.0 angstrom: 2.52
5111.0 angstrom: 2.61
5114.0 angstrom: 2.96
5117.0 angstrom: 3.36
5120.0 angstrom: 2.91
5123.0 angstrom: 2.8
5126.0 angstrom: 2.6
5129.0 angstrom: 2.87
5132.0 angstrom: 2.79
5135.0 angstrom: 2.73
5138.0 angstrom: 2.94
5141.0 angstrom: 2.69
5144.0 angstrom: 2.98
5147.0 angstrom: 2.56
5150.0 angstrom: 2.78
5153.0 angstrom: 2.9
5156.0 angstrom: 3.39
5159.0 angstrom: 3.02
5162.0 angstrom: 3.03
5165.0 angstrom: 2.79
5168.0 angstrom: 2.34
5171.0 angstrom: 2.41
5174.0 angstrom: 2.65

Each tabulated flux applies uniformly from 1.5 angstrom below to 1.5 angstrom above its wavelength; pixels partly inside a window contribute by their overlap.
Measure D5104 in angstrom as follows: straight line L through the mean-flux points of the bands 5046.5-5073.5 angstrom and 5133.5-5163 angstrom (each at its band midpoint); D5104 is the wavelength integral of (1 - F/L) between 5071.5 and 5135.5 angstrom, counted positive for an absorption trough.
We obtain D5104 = 3.5 angstrom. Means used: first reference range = 3.05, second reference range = 2.9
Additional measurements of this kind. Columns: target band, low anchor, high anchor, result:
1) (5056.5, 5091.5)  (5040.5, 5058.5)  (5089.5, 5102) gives 1.3 angstrom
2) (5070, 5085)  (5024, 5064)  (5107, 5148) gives 0.9 angstrom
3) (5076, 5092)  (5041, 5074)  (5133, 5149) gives 1.0 angstrom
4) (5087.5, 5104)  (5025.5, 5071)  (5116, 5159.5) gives 0.3 angstrom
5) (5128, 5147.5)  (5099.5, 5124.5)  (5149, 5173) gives 0.2 angstrom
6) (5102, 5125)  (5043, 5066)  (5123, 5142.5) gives 0.1 angstrom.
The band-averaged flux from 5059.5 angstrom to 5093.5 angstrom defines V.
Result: 2.84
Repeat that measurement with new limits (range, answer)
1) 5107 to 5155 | 2.82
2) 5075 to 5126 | 2.82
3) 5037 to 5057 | 3.01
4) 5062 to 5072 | 2.89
